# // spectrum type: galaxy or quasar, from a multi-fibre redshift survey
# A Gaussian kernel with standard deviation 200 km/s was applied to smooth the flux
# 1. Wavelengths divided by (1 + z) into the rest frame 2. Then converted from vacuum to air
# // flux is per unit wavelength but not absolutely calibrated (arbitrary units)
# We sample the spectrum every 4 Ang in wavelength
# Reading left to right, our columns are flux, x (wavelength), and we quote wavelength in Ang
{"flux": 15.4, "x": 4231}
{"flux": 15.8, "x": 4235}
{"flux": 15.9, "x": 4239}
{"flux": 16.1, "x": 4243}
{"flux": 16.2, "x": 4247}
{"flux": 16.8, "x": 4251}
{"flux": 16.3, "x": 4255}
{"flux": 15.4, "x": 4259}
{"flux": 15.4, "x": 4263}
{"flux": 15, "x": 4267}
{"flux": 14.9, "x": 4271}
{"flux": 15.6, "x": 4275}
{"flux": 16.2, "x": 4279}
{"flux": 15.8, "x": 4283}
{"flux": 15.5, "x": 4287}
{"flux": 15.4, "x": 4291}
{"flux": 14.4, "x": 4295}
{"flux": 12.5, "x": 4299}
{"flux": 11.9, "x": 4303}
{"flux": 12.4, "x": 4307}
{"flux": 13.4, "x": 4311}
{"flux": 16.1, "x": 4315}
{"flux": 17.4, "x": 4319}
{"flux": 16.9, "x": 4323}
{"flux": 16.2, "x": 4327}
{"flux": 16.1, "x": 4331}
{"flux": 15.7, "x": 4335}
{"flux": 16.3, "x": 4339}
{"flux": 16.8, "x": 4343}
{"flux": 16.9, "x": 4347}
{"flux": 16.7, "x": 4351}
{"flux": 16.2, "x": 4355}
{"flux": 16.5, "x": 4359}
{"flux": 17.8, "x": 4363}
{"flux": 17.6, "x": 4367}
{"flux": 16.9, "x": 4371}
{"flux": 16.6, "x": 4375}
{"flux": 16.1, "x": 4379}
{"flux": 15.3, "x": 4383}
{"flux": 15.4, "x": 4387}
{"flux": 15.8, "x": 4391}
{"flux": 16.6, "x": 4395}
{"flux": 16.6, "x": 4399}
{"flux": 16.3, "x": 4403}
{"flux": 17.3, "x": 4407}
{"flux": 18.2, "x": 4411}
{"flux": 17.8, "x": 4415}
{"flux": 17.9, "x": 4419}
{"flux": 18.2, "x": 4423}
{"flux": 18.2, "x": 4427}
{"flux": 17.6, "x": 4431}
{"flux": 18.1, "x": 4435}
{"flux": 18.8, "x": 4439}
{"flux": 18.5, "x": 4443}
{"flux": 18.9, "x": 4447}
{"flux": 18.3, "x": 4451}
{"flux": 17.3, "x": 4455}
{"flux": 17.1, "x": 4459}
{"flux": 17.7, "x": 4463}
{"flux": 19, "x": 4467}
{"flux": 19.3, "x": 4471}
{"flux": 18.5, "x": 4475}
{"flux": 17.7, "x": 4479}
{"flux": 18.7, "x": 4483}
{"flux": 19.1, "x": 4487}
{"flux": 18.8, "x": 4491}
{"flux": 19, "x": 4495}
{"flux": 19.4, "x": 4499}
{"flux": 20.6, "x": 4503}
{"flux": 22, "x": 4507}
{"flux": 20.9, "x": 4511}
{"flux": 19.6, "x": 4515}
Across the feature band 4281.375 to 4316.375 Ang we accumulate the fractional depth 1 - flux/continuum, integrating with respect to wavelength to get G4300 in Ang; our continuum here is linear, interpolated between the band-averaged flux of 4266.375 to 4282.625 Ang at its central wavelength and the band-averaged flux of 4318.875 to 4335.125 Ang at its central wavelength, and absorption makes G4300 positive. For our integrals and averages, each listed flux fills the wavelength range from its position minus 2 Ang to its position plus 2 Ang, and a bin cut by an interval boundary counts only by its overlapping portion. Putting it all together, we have 4.0 Ang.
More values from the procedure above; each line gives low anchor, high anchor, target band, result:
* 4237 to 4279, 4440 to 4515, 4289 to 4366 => 5.59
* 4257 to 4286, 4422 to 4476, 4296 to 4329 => 3.14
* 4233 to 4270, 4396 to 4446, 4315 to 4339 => 0.43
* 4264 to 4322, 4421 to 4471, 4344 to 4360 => -0.49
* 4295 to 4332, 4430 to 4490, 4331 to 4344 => -0.76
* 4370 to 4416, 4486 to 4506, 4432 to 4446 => -0.44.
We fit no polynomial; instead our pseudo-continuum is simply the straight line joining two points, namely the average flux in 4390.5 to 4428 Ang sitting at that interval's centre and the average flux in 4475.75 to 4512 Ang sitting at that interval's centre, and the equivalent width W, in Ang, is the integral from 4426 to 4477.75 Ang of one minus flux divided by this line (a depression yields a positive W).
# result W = 0.5 Ang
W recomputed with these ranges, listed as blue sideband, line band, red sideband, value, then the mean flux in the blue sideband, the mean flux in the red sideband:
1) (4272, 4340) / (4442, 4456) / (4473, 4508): 0.01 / 15.1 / 19.2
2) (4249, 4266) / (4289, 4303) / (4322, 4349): 2.05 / 15.9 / 16.4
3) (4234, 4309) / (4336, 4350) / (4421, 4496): -0.21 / 15.1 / 18.3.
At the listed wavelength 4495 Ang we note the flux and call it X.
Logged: 19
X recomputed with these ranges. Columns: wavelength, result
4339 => 16.3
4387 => 15.4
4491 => 18.8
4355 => 16.2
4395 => 16.6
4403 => 16.3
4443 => 18.5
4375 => 16.6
